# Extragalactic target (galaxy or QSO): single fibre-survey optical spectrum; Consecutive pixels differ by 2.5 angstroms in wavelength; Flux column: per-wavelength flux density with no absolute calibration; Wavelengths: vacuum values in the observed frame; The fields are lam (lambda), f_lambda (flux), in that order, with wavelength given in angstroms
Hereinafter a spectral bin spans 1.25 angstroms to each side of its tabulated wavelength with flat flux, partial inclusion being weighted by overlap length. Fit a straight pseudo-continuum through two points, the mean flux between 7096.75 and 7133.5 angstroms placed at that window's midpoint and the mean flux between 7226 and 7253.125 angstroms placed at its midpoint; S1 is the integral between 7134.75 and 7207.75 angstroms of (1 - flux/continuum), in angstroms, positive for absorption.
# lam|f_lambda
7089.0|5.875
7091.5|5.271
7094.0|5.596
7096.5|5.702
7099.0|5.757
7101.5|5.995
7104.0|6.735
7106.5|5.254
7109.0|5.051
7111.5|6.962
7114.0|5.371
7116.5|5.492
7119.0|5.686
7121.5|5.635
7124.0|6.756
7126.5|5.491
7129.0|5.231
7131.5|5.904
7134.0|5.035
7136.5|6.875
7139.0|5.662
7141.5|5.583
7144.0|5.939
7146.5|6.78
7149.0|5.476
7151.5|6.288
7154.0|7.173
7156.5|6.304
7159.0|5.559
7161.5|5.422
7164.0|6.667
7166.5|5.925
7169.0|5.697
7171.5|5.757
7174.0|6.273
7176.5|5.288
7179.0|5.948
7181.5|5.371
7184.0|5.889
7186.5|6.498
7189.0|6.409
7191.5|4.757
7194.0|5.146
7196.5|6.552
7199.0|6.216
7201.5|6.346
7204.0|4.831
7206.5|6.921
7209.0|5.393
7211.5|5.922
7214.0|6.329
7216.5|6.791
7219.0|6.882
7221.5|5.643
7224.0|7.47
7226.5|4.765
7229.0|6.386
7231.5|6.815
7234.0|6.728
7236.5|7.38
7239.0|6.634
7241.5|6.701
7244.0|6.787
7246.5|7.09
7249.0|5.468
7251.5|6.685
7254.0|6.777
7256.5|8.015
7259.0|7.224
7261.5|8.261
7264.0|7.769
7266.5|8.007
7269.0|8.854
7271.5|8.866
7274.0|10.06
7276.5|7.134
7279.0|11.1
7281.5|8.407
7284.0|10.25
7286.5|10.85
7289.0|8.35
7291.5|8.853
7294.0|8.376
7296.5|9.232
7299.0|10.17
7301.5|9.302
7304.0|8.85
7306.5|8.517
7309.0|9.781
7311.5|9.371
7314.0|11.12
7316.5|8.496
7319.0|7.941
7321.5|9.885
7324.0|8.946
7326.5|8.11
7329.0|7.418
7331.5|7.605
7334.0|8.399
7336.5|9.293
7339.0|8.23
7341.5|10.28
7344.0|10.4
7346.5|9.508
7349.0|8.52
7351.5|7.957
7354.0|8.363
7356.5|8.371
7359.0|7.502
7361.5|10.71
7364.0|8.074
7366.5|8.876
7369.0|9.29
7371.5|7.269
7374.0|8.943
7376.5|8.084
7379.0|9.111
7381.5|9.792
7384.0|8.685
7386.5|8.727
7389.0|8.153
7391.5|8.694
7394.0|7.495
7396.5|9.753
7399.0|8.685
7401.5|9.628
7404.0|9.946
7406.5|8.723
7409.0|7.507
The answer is 1.8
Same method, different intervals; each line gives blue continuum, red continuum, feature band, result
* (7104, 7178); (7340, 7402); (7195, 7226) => 2.5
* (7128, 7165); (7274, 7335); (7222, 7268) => 5.7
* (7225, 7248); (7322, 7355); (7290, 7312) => -3.3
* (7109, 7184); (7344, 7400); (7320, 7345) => -1.9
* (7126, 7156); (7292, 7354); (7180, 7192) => 1.5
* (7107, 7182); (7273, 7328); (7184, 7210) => 4.1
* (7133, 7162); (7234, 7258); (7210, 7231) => 1.1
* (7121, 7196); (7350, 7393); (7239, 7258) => 0.7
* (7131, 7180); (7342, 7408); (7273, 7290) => -4.1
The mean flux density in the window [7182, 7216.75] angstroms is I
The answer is 5.96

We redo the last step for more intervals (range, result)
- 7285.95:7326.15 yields 9.2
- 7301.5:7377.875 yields 8.81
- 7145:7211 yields 5.96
